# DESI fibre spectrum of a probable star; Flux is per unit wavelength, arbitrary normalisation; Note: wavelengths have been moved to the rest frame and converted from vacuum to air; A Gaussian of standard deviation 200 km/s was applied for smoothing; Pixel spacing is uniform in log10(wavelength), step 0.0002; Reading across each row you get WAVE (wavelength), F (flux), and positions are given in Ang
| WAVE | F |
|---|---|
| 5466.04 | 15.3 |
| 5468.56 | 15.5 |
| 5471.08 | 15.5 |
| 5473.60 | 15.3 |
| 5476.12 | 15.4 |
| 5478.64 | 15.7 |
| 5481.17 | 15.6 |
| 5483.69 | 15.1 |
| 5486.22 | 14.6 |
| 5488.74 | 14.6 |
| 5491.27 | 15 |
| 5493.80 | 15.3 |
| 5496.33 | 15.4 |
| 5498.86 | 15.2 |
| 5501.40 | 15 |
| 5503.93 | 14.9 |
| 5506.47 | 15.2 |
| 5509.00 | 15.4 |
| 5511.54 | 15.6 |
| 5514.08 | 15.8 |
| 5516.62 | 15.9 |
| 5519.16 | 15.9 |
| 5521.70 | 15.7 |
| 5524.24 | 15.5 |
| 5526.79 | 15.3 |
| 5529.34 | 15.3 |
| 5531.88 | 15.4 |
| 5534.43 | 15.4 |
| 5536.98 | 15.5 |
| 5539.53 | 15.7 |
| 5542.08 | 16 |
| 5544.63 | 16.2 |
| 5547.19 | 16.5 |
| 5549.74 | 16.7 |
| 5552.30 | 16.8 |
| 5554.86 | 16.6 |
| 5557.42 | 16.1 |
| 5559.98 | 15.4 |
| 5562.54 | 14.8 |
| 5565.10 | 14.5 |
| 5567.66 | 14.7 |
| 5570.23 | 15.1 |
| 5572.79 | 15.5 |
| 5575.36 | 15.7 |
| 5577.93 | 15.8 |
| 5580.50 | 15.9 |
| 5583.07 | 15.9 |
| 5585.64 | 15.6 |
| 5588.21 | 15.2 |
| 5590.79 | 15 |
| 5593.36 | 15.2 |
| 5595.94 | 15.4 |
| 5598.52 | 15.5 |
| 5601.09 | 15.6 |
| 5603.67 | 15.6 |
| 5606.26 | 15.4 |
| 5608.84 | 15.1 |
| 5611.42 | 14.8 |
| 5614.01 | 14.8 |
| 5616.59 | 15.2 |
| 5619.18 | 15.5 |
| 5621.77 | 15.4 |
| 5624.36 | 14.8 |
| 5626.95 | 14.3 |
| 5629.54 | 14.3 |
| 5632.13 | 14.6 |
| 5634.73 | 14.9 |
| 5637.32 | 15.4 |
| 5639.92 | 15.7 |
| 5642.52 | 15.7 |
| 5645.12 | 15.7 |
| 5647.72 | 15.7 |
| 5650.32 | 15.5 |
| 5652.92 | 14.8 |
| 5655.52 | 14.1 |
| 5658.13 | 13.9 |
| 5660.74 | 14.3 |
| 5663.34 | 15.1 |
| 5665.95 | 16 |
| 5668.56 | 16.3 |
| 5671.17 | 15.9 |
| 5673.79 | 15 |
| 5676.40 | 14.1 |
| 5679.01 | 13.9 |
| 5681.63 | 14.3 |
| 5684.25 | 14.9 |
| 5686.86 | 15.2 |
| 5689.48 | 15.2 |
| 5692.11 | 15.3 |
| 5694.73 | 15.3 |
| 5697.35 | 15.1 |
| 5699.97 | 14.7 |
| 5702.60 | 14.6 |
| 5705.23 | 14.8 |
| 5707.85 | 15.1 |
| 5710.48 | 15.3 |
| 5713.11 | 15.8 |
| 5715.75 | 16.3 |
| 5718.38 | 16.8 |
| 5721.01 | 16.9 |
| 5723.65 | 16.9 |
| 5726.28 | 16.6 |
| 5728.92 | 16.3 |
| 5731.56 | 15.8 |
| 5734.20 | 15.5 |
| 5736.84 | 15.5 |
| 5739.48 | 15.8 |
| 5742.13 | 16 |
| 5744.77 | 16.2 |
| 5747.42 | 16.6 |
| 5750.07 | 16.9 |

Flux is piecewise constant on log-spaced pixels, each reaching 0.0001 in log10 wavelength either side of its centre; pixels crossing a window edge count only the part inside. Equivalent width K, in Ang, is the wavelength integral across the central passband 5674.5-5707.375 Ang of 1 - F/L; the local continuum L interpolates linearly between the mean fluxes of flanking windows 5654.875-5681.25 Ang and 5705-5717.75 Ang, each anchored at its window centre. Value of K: 0.97 Ang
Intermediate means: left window 14.9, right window 15.6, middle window 14.8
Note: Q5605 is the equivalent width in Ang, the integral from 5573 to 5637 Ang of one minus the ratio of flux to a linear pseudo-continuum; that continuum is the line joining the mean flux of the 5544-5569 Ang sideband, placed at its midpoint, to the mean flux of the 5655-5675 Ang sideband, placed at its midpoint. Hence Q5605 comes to 1.09 Ang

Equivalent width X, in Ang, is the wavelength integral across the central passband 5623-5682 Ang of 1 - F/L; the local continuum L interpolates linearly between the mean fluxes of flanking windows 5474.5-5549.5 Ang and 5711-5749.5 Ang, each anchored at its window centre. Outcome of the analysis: 3.6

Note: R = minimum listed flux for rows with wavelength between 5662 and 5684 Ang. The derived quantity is 13.9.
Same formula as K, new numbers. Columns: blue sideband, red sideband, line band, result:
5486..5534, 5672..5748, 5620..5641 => 0.69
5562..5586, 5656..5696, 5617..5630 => 0.21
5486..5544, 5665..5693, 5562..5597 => -0.10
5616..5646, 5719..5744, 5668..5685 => 0.80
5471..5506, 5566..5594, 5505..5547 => -0.99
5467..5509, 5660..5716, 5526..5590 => -2.06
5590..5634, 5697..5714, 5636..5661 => -0.07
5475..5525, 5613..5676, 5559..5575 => 0.21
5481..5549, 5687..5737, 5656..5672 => 0.45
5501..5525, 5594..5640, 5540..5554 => -0.93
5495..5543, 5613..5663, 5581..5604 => -0.43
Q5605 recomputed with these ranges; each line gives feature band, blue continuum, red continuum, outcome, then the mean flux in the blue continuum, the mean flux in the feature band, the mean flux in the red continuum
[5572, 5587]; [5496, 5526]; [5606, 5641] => -0.6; 15.5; 15.7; 15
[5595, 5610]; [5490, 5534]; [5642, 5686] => -0.3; 15.4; 15.4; 15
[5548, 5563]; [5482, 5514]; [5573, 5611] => -0.8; 15.1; 16.1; 15.5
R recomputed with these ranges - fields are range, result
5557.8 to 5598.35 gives 14.5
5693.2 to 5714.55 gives 14.6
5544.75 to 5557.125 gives 16.5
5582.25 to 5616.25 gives 14.8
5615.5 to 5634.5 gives 14.3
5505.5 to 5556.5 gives 15.2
